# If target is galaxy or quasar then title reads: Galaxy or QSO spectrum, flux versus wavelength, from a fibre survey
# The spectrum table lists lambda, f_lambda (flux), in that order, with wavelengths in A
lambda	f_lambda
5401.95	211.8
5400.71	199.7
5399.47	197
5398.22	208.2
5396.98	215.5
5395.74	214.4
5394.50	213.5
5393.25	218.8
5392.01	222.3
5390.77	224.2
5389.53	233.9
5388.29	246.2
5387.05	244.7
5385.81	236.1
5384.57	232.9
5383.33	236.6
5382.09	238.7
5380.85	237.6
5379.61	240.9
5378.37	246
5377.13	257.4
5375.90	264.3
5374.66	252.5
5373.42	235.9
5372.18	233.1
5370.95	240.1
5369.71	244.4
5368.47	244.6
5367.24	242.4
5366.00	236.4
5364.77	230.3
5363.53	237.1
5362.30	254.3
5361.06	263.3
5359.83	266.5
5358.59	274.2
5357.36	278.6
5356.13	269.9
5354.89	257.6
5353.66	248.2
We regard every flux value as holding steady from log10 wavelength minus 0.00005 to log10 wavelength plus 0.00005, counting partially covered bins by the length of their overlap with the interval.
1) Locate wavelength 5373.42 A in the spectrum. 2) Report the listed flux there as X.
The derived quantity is 235.9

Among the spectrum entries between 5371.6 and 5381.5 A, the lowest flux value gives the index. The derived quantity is 233.1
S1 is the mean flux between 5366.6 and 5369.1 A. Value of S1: 243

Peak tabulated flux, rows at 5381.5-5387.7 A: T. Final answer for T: 244.7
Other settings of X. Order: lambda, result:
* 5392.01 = 222.3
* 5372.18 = 233.1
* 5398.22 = 208.2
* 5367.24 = 242.4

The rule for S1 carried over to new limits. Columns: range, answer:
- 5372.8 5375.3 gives 244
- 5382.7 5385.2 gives 235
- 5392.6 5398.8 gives 214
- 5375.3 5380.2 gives 252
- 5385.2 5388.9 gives 242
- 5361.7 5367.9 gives 240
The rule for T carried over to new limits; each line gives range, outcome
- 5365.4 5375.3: 252.5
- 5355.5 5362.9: 278.6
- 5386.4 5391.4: 246.2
